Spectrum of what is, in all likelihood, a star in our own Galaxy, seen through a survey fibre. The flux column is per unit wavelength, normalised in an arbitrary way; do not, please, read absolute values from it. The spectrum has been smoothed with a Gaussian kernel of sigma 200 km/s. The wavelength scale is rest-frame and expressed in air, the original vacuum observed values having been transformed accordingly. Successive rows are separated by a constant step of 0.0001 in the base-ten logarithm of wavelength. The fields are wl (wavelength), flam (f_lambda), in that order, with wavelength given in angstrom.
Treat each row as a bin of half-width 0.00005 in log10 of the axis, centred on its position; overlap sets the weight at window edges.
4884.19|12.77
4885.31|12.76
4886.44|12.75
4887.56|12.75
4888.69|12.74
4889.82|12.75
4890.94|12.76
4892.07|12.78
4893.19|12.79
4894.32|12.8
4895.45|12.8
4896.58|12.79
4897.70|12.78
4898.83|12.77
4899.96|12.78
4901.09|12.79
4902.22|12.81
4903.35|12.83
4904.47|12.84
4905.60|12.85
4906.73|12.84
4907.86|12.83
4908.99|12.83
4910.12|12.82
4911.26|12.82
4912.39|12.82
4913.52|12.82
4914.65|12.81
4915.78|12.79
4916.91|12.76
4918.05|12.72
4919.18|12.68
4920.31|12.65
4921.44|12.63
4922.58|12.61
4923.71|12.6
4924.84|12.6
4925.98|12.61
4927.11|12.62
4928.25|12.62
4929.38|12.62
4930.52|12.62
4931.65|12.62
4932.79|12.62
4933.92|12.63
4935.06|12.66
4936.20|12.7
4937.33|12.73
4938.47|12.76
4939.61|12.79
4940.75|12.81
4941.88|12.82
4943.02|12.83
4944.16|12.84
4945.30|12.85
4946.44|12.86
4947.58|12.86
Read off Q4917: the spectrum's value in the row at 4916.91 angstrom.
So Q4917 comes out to 12.76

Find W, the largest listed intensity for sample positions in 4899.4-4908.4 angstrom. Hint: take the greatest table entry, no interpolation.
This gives 12.85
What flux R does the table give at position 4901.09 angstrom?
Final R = 12.79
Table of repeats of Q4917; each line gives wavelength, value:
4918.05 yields 12.72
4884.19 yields 12.77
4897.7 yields 12.78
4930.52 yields 12.62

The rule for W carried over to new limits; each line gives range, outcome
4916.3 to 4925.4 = 12.76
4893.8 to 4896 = 12.8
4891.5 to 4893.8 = 12.79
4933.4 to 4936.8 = 12.7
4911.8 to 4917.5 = 12.82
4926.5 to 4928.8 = 12.62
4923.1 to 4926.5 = 12.61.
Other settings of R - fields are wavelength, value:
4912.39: 12.82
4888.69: 12.74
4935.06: 12.66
